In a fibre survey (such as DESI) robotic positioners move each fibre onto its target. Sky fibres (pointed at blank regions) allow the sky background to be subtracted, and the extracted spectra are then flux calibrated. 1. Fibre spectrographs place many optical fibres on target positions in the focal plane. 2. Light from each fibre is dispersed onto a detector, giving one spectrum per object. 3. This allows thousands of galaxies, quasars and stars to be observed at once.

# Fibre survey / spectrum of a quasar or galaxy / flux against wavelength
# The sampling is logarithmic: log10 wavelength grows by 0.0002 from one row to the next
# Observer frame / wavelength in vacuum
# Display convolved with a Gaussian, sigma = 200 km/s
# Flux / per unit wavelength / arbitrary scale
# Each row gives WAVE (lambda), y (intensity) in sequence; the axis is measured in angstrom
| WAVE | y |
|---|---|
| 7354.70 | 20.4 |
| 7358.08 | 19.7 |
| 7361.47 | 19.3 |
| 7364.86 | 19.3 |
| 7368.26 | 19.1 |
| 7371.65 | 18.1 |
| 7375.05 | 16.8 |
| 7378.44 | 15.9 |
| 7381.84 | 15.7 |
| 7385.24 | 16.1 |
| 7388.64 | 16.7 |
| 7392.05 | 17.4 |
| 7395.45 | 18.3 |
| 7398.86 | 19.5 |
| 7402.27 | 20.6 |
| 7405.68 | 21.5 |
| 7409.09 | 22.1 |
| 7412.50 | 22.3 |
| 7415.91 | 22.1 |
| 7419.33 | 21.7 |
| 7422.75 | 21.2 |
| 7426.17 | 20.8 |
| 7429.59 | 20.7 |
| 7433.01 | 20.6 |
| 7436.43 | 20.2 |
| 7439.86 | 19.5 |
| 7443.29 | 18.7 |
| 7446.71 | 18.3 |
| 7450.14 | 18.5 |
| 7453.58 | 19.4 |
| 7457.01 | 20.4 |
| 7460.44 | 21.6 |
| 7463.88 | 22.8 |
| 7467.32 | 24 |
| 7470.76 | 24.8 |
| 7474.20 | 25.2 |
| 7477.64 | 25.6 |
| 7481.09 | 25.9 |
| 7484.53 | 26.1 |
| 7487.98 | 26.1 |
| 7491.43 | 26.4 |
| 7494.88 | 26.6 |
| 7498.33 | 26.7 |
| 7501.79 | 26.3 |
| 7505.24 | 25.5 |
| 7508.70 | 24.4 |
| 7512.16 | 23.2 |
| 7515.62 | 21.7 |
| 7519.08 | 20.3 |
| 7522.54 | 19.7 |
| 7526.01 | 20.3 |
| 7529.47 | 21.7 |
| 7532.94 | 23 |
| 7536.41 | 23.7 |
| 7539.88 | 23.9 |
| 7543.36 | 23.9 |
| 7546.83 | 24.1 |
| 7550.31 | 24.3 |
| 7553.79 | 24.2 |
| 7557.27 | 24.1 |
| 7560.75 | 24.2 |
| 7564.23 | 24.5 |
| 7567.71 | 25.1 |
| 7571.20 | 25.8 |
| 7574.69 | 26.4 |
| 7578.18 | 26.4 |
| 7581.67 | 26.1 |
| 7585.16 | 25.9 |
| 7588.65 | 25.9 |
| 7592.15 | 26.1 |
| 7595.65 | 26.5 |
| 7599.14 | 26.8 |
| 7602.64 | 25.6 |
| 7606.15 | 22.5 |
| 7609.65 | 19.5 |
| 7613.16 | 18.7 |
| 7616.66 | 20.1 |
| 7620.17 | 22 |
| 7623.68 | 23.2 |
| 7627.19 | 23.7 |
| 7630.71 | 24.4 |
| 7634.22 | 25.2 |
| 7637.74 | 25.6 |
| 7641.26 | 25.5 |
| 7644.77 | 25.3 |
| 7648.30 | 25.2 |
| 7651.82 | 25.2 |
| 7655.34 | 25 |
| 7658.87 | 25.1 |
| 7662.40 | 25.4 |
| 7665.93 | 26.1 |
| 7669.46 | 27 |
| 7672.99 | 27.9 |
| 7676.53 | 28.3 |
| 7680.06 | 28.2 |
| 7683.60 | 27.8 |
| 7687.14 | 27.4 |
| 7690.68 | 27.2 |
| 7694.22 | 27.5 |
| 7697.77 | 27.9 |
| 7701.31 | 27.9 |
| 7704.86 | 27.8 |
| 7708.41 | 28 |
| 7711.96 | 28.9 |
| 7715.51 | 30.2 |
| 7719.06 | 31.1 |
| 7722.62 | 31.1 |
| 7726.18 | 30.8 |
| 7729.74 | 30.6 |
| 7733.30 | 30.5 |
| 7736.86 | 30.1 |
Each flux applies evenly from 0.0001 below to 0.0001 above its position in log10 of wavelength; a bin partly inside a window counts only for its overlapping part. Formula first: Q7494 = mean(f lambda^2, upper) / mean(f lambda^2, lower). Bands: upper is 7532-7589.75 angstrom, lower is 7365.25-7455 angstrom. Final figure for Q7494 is 1.34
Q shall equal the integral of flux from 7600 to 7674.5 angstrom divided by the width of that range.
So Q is 24.2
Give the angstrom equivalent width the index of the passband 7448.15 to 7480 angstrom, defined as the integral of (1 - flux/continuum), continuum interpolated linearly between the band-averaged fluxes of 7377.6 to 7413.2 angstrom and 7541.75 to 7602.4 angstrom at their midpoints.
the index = -1.79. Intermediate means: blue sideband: 18.7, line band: 22.5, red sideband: 25.3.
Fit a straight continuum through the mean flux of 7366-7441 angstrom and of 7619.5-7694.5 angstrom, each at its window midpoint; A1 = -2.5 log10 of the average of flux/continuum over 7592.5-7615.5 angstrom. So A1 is 0.05 mag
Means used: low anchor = 19.4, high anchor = 25.9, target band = 23.4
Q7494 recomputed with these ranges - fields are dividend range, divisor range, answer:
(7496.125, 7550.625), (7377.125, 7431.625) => 1.23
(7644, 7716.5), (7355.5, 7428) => 1.52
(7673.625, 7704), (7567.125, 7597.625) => 1.10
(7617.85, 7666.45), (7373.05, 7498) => 1.23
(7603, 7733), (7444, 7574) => 1.16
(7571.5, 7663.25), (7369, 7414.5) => 1.40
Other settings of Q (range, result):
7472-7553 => 24.1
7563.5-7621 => 24.4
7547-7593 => 25.3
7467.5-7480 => 25.1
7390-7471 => 20.6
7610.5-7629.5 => 21.5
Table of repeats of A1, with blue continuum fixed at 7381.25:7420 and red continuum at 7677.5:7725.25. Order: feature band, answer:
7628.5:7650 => 0.06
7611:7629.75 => 0.21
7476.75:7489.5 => -0.18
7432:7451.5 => 0.08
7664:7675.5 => 0.02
